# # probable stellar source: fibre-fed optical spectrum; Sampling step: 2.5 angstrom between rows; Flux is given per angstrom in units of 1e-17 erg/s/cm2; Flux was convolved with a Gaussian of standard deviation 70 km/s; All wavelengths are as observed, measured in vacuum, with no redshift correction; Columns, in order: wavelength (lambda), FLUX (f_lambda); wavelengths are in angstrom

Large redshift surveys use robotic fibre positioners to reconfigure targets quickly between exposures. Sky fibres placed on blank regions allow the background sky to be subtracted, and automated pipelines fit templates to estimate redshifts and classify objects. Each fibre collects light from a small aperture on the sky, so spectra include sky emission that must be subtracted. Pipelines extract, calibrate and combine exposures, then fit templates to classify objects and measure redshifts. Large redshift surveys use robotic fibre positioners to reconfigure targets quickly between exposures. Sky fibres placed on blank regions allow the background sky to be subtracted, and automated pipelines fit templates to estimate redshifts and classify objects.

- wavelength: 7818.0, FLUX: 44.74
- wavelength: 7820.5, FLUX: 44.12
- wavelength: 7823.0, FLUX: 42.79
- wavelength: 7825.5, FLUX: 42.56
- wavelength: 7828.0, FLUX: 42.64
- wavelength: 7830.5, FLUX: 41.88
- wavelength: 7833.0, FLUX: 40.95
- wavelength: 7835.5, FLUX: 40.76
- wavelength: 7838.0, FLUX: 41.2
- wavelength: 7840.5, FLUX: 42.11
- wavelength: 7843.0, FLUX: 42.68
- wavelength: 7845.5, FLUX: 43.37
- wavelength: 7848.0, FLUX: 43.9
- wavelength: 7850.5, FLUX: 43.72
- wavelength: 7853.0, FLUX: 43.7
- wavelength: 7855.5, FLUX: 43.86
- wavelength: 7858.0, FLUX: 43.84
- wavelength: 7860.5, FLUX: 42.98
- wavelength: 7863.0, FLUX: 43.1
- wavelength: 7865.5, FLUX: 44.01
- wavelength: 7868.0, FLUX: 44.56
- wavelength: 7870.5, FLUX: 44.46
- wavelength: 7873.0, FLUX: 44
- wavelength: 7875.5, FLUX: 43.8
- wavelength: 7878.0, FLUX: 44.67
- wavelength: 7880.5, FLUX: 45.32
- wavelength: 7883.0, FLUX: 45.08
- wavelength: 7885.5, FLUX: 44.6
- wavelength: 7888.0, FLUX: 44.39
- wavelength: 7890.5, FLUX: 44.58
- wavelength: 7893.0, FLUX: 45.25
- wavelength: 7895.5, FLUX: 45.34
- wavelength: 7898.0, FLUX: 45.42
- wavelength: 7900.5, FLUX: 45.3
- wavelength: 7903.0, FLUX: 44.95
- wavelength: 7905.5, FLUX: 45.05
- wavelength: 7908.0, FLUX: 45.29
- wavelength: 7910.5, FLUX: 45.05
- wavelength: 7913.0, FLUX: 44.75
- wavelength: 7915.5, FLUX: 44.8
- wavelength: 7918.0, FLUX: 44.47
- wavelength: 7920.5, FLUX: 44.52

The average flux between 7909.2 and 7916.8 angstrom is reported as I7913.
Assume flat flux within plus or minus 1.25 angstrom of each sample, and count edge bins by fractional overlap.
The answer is 44.9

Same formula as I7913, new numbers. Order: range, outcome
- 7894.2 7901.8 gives 45.3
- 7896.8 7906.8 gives 45.2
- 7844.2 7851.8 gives 43.7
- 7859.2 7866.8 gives 43.4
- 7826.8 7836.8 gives 41.6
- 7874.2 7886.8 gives 44.7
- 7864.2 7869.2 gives 44.3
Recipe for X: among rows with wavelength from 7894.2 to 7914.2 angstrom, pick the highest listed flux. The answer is 45.42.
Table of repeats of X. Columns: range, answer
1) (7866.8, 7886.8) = 45.32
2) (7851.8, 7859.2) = 43.86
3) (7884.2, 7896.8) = 45.34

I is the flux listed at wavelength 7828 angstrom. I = 42.64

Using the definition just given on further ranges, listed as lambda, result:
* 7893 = 45.25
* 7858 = 43.84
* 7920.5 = 44.52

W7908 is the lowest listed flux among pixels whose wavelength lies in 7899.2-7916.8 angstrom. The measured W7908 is 44.75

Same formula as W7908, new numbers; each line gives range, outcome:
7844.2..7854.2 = 43.37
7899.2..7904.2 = 44.95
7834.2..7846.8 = 40.76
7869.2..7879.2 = 43.8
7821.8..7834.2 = 40.95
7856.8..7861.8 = 42.98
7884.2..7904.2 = 44.39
